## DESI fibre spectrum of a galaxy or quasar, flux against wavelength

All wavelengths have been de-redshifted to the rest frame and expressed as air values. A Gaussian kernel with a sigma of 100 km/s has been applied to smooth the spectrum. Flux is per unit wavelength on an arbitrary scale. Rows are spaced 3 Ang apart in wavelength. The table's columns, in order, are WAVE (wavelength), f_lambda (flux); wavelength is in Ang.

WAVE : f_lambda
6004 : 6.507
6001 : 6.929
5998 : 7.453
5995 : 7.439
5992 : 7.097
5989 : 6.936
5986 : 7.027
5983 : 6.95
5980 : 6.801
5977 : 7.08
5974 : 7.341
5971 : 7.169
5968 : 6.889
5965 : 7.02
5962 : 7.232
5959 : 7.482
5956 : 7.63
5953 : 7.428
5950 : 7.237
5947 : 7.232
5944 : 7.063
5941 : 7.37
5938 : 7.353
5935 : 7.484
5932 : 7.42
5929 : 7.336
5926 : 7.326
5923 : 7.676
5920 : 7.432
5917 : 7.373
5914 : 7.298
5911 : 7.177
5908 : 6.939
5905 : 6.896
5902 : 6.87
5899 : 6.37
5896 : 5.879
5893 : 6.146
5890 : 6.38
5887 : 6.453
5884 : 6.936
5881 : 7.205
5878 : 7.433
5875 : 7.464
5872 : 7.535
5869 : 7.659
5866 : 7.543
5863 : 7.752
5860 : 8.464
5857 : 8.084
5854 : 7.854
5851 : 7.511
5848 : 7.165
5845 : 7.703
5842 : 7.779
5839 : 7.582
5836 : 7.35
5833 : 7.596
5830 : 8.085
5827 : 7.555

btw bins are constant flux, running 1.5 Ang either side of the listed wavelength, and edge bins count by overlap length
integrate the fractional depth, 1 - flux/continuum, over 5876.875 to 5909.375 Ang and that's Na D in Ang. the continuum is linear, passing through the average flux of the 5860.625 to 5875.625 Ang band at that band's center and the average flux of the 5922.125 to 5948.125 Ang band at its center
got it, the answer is 3.7 Ang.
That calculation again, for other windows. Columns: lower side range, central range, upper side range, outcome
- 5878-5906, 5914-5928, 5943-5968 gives -1.1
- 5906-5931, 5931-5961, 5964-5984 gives -0.8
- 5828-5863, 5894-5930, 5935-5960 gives 2.2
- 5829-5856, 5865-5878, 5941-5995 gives 0.0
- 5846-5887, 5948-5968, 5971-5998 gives -0.3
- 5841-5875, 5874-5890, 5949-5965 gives 1.3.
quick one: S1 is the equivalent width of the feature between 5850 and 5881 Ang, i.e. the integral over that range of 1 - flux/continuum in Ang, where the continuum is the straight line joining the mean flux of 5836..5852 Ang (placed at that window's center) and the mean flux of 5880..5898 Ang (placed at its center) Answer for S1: -3.0 Ang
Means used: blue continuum 7.53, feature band 7.71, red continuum 6.48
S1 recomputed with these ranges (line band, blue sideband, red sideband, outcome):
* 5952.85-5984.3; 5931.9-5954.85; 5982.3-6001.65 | 0.2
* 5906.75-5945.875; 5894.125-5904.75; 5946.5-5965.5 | -2.7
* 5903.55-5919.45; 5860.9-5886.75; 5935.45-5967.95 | 0.4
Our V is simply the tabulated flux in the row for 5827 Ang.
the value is 7.555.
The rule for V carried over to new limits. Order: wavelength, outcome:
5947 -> 7.232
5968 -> 6.889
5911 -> 7.177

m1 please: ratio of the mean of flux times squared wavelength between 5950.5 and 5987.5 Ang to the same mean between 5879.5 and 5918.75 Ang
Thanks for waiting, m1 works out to 1.08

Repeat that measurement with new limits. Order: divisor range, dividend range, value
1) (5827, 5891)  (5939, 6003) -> 0.99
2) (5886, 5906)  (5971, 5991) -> 1.13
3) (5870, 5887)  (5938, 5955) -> 1.03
